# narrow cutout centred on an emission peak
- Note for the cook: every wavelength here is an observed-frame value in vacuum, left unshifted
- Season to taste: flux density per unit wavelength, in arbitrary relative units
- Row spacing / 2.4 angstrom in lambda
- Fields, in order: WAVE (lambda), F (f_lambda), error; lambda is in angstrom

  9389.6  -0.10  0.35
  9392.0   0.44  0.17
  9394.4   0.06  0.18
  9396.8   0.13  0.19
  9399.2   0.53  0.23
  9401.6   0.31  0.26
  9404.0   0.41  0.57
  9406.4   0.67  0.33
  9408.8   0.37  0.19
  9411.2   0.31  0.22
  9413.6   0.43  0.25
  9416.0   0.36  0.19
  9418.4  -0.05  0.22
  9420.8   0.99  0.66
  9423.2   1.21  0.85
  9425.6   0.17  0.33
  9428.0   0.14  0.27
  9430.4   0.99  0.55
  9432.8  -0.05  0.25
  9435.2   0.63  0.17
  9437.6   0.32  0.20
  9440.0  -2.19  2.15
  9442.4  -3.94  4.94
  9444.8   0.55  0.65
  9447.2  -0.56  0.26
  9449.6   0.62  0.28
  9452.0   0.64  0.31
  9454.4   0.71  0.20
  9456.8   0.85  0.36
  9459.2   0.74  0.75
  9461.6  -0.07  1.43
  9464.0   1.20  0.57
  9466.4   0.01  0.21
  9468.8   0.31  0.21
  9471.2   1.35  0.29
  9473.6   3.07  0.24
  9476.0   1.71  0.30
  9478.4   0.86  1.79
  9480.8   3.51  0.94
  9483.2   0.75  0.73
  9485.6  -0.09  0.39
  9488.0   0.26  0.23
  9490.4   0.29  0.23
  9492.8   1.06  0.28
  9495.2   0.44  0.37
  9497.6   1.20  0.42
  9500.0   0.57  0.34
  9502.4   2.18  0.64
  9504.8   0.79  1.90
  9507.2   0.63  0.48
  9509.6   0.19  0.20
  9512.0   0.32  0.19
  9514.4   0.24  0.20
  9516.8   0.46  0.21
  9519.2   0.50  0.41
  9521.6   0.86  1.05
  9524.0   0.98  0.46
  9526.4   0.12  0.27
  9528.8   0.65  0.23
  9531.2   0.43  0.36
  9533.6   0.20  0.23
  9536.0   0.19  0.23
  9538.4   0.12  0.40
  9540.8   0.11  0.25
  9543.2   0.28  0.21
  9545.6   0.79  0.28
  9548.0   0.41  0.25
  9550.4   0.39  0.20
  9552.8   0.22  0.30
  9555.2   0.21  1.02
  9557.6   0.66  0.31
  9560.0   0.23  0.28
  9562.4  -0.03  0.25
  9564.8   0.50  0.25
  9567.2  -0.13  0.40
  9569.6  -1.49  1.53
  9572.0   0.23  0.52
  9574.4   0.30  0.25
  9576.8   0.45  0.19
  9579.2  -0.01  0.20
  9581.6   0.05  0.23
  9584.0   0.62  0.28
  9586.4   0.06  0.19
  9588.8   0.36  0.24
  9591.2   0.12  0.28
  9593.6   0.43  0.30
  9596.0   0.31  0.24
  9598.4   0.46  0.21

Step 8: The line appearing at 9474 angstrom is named H-beta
